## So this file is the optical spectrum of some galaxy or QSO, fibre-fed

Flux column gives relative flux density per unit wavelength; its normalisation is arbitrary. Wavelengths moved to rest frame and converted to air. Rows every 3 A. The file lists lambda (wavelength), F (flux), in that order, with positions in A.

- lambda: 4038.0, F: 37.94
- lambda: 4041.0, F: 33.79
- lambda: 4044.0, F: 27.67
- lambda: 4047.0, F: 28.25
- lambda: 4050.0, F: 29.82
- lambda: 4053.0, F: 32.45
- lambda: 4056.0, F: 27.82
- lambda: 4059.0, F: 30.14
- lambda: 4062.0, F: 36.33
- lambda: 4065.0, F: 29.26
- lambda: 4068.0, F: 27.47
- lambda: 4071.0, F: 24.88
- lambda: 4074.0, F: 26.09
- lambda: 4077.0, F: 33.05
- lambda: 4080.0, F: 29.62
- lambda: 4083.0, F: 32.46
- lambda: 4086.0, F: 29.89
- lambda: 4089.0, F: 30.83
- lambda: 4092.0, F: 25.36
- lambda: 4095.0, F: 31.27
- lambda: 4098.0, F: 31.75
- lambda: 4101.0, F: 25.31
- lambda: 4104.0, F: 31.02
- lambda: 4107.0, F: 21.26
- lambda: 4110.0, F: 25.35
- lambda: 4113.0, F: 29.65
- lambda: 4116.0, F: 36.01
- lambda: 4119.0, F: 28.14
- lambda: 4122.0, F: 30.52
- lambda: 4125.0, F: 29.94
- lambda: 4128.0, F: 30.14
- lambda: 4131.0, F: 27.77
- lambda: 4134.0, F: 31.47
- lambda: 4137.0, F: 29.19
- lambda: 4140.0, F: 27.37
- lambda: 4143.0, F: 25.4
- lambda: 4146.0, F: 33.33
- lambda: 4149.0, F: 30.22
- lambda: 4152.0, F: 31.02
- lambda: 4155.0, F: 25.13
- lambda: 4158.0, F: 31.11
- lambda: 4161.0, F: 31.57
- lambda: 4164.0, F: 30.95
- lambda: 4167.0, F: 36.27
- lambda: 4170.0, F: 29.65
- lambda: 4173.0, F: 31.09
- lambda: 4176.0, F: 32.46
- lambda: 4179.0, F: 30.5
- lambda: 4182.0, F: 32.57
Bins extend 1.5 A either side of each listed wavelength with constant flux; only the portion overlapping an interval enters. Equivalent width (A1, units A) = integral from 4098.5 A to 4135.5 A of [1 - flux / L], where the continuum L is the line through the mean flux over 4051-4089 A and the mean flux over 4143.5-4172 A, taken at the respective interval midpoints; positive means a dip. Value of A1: 1.80 A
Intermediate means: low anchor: 30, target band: 29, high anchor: 30.8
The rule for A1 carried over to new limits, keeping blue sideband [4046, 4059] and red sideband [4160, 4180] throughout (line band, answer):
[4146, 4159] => 0.72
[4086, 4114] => 2.29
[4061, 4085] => 0.25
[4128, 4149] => 1.35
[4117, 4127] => 0.34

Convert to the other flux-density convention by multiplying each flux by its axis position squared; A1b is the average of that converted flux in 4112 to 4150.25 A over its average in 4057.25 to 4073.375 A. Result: 1.05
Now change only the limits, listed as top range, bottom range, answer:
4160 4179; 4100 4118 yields 1.17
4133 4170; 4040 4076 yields 1.07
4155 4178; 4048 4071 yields 1.10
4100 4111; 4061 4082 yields 0.89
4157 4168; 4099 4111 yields 1.28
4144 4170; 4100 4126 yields 1.11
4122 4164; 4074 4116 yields 1.04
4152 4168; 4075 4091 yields 1.04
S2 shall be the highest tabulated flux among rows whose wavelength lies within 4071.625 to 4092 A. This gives 33.05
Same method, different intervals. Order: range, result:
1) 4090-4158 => 36.01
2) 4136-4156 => 33.33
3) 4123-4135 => 31.47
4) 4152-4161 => 31.57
